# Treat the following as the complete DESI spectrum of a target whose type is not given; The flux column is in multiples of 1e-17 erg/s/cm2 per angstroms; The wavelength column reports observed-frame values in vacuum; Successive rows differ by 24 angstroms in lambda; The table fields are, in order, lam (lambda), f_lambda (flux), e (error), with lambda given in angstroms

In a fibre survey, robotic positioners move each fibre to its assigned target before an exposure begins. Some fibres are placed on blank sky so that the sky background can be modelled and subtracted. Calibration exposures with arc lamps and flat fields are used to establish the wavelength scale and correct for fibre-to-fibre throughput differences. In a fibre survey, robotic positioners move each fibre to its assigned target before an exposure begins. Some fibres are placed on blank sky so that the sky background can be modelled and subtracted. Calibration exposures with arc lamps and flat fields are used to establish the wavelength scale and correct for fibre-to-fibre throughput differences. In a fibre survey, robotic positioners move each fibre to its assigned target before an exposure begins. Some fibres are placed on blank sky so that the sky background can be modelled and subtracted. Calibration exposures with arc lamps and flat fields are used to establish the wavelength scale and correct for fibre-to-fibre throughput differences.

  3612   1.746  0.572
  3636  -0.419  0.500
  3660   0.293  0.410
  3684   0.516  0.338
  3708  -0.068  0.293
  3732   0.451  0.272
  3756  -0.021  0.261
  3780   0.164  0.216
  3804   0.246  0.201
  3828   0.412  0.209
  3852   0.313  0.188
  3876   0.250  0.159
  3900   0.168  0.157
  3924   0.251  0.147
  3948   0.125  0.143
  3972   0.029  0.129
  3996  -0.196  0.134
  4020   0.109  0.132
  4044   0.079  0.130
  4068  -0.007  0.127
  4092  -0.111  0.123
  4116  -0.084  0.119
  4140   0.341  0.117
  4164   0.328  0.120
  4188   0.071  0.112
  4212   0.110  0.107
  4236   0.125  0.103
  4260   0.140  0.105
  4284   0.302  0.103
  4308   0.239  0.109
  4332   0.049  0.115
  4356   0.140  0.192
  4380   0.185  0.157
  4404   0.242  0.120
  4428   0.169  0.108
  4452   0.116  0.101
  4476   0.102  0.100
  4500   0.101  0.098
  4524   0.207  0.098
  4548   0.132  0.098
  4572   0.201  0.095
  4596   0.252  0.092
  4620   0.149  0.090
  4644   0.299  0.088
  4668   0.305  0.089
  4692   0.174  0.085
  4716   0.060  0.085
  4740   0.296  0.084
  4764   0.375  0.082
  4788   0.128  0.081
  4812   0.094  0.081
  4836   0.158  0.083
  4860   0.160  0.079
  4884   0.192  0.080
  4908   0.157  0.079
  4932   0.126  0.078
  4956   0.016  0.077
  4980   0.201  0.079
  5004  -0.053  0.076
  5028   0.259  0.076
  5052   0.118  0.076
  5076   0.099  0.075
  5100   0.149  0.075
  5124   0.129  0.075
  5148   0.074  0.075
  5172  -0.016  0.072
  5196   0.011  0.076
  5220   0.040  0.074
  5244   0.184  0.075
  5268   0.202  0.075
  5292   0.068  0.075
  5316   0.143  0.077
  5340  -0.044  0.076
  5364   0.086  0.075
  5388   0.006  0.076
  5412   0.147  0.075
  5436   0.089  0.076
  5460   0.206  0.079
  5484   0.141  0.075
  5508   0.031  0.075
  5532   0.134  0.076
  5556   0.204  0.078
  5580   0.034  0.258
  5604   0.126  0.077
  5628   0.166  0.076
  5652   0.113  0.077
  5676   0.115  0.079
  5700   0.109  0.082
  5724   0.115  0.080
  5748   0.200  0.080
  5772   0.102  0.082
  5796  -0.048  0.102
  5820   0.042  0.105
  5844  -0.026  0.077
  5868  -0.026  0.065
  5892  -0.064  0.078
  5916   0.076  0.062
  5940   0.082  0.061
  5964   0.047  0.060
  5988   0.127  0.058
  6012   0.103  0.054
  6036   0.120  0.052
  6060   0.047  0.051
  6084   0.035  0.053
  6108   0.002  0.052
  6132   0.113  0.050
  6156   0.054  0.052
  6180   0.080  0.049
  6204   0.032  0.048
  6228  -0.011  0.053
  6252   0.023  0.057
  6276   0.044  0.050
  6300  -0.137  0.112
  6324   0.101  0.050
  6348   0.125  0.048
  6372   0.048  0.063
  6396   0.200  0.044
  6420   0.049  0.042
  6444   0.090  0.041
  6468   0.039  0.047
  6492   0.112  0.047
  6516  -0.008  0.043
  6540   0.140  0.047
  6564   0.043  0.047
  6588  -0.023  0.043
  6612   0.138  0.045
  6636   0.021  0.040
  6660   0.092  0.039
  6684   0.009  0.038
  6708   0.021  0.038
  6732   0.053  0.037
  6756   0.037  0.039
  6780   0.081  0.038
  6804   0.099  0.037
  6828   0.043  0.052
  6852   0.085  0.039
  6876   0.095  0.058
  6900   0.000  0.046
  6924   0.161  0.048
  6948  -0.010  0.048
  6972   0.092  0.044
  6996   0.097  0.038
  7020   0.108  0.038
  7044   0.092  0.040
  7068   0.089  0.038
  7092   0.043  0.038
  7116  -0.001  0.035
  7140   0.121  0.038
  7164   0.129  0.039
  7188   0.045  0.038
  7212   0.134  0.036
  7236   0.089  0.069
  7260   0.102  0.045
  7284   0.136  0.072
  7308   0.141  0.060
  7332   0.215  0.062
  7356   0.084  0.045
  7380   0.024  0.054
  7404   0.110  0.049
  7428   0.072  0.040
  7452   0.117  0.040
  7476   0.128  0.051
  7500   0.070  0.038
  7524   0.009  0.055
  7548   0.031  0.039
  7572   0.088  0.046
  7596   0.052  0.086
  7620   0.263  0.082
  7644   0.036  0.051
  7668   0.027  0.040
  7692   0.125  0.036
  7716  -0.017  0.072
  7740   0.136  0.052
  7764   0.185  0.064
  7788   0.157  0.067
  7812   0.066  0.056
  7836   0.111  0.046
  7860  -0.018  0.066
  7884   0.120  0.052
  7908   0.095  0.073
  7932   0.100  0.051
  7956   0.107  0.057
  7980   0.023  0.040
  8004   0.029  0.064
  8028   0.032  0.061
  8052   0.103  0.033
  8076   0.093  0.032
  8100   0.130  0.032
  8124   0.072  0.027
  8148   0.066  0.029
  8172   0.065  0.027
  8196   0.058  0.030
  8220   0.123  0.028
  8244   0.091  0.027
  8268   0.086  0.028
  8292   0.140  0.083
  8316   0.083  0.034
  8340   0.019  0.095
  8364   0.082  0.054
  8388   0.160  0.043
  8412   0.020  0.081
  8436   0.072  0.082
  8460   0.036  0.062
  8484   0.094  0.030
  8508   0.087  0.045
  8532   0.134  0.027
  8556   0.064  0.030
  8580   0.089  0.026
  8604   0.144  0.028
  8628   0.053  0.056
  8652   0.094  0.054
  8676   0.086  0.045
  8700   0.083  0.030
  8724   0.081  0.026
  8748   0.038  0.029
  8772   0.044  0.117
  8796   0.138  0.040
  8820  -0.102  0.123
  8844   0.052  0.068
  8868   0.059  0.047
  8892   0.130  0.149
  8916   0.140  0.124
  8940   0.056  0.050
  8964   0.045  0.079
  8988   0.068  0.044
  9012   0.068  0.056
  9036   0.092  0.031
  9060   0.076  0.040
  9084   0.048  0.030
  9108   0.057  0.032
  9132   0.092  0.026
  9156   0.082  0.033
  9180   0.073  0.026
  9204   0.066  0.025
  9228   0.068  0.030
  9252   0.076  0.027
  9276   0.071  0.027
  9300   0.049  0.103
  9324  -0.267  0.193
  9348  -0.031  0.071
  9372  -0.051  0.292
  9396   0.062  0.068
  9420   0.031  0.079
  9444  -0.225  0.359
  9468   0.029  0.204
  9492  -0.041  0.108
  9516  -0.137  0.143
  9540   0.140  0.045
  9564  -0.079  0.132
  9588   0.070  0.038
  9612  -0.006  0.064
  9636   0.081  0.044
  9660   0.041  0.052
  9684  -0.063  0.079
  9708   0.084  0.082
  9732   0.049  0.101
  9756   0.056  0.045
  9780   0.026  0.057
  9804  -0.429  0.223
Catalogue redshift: 0.791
